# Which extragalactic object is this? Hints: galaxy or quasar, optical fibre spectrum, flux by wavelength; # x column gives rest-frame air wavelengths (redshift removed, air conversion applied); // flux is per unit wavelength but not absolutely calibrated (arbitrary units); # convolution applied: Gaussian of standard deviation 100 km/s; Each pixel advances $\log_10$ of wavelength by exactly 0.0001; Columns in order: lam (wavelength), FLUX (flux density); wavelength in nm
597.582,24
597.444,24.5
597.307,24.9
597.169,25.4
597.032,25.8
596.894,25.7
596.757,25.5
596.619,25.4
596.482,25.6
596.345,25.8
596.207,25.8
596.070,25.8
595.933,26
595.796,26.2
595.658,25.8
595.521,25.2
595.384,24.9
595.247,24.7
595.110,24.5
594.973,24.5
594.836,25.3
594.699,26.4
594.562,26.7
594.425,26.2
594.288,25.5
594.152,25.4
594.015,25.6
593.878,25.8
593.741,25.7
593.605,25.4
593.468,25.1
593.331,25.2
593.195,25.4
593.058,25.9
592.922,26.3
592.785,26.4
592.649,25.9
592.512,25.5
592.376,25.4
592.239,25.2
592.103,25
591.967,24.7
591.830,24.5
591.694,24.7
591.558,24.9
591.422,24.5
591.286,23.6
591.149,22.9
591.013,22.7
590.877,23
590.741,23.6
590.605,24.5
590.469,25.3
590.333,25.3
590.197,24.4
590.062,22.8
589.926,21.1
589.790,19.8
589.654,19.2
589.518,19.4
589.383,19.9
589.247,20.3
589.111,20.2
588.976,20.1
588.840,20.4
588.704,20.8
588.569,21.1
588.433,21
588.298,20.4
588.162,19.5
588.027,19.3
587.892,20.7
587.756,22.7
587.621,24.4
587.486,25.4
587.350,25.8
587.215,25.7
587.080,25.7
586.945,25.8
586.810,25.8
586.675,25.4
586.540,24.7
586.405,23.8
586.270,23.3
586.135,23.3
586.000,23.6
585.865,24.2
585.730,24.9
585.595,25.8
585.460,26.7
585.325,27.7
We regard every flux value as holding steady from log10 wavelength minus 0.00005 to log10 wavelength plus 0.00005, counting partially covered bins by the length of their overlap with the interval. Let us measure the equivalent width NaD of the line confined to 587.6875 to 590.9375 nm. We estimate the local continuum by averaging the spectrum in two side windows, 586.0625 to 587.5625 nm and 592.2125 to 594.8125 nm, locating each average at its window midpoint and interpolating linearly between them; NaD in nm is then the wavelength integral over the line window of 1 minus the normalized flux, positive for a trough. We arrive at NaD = 0.49 nm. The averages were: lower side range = 25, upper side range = 25.7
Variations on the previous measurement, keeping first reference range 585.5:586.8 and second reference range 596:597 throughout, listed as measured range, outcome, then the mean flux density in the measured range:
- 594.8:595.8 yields 0.02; 25.1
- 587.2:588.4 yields 0.11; 22.5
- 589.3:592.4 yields 0.21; 23.3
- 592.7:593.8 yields -0.02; 25.7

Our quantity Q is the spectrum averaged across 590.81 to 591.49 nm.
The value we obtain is 23.3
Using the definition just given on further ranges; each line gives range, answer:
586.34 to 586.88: 25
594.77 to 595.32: 24.8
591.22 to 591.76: 24.5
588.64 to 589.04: 20.4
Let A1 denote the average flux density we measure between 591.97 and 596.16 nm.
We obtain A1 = 25.6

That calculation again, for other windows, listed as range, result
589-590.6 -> 21.7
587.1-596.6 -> 24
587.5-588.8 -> 21.3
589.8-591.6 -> 23.6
